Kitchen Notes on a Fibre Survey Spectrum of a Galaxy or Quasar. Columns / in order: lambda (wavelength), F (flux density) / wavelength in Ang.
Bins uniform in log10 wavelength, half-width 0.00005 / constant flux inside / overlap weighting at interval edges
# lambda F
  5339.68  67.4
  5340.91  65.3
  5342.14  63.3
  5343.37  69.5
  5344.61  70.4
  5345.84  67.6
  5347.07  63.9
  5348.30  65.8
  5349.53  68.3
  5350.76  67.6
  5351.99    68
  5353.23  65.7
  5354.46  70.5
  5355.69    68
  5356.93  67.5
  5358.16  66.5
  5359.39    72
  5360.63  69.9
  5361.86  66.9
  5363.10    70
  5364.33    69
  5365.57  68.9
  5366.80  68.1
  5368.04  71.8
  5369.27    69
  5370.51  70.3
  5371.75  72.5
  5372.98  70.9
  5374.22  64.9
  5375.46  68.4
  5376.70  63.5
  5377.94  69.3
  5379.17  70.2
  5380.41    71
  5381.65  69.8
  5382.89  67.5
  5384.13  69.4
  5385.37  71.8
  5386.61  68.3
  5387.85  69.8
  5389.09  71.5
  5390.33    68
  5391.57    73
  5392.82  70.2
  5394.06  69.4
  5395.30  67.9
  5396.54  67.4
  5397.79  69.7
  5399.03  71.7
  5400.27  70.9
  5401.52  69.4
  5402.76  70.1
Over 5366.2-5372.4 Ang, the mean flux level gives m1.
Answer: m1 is 70.4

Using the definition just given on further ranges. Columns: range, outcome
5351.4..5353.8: 66.7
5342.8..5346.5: 69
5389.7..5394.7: 70.1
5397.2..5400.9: 70.8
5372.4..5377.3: 66.8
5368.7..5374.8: 69.5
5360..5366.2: 68.9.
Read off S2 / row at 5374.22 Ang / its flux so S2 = 64.9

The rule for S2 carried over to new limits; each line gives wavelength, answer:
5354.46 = 70.5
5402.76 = 70.1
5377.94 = 69.3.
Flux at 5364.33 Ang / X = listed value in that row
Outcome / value 69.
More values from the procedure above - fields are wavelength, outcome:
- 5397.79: 69.7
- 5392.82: 70.2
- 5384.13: 69.4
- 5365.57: 68.9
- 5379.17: 70.2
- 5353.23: 65.7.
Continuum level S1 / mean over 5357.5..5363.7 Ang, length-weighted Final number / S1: 69.1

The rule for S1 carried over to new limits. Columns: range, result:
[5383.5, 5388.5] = 69.8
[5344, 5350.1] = 67.2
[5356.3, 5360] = 68.7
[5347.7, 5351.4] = 67.3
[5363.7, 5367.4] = 68.8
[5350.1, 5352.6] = 67.9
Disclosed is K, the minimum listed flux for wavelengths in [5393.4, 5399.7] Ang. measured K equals 67.4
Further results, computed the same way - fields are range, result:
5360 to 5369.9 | 66.9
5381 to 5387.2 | 67.5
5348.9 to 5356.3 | 65.7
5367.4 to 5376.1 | 64.9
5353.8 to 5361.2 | 66.5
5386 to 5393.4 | 68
